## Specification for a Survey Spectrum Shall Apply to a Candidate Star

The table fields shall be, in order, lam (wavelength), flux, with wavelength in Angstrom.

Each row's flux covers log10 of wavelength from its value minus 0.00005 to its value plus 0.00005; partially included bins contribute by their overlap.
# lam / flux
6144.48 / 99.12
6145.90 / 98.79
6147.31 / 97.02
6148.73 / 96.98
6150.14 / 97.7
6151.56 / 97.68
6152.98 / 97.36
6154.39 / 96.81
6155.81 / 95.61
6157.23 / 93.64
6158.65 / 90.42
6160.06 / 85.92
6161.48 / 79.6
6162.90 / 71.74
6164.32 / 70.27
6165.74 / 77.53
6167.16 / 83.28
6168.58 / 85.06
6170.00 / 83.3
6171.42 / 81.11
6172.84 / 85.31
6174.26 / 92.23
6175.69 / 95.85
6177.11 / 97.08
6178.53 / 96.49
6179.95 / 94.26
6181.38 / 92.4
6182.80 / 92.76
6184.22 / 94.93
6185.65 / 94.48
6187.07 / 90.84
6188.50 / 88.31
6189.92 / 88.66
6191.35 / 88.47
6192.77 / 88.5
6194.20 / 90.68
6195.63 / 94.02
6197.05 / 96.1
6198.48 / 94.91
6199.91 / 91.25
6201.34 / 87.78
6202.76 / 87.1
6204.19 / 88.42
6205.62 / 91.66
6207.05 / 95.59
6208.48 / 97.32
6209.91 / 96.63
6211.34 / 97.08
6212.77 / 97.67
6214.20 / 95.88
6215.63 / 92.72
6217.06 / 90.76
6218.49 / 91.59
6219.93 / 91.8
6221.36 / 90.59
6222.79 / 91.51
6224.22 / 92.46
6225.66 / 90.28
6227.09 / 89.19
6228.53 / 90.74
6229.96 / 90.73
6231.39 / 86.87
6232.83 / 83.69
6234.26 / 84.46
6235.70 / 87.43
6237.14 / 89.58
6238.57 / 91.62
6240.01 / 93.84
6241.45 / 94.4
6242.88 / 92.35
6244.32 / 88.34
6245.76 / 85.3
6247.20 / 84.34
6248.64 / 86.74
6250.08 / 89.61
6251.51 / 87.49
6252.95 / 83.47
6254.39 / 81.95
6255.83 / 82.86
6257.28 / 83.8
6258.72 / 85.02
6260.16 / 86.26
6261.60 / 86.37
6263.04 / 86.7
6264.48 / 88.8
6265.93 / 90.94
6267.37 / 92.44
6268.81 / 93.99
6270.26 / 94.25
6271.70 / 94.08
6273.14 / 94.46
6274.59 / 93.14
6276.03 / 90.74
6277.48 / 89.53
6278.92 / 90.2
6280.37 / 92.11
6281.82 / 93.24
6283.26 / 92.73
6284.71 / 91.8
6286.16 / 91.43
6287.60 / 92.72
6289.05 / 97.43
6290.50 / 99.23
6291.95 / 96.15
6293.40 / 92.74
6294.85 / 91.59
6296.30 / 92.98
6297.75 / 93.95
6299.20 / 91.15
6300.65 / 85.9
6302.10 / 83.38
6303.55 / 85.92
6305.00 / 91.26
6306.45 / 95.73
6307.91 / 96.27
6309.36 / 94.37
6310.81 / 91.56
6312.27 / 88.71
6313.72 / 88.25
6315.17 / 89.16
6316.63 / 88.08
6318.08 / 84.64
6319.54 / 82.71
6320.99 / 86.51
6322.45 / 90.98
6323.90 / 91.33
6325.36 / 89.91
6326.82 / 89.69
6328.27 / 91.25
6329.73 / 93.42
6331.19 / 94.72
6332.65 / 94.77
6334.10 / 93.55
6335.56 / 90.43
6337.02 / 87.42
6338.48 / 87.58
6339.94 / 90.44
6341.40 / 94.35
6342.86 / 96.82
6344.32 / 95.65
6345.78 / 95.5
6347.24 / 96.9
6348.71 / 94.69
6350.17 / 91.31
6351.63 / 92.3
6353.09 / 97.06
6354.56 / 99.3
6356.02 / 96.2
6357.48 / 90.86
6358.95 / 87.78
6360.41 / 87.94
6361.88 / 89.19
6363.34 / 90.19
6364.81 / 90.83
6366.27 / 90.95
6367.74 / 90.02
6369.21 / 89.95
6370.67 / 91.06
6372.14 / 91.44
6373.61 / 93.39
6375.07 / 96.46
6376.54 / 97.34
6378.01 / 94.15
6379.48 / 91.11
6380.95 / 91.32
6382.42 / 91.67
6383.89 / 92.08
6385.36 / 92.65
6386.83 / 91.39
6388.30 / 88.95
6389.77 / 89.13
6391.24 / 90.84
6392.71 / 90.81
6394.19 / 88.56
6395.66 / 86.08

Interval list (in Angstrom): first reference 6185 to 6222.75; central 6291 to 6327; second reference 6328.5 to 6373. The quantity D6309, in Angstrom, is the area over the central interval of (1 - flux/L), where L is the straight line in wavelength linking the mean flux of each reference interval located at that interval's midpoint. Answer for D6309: 0.8 Angstrom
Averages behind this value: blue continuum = 92.3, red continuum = 92.4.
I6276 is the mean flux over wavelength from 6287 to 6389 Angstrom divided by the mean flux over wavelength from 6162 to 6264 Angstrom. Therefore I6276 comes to 1.03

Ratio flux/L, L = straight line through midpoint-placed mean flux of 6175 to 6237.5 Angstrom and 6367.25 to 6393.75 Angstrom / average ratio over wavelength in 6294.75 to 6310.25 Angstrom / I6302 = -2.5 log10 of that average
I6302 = 0.01 mag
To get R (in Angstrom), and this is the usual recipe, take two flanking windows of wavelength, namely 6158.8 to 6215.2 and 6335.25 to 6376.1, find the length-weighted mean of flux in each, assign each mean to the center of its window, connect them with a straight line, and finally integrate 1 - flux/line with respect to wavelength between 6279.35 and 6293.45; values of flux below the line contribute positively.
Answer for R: -0.4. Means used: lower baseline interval 89.8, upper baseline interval 92.4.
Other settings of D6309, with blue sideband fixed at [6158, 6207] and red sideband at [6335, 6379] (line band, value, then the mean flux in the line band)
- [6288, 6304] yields -0.14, 91.9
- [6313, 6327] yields 0.56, 88.1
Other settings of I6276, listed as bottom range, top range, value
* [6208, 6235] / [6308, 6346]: 0.99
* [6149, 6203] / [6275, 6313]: 1.02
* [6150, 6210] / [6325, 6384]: 1.03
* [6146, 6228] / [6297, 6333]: 0.99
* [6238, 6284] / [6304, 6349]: 1.02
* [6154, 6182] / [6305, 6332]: 1.04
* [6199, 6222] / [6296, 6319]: 0.97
